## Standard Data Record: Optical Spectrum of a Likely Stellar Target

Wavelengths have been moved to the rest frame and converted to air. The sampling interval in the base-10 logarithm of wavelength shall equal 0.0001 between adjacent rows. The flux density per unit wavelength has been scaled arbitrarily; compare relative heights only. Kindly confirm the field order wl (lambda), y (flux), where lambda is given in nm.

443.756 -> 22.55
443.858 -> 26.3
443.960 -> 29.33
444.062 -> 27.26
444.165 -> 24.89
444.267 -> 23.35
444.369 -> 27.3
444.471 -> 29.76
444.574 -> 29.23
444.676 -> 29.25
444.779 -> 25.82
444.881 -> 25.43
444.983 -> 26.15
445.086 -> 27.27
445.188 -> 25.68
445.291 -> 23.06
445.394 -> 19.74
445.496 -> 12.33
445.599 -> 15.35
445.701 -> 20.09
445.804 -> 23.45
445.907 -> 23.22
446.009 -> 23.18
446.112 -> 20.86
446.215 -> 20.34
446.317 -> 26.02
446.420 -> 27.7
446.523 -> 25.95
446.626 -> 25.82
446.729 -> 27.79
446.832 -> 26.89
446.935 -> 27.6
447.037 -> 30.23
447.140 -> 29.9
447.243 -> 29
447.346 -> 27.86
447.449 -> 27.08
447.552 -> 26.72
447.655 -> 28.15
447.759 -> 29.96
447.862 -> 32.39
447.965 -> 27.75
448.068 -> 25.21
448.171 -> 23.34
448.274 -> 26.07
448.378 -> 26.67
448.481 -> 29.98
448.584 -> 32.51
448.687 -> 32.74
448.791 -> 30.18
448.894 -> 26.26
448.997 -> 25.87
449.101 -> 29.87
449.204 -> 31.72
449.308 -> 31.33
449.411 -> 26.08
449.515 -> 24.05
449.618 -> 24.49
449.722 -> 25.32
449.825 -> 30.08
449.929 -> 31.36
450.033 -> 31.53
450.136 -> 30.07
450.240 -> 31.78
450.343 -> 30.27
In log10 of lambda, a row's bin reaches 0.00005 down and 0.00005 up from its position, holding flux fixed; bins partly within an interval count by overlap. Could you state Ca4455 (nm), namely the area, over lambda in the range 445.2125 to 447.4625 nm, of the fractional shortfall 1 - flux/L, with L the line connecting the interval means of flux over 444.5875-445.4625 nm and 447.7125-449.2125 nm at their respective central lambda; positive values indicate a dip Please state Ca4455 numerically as 0.20 nm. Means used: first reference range 25.2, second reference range 28.6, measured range 24.2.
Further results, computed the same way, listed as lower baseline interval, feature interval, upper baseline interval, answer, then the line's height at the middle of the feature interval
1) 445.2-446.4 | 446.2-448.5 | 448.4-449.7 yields -0.263 nm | 24.7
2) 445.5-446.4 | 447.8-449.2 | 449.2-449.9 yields -0.157 nm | 25.6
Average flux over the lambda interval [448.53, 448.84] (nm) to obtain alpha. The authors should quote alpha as 31.8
